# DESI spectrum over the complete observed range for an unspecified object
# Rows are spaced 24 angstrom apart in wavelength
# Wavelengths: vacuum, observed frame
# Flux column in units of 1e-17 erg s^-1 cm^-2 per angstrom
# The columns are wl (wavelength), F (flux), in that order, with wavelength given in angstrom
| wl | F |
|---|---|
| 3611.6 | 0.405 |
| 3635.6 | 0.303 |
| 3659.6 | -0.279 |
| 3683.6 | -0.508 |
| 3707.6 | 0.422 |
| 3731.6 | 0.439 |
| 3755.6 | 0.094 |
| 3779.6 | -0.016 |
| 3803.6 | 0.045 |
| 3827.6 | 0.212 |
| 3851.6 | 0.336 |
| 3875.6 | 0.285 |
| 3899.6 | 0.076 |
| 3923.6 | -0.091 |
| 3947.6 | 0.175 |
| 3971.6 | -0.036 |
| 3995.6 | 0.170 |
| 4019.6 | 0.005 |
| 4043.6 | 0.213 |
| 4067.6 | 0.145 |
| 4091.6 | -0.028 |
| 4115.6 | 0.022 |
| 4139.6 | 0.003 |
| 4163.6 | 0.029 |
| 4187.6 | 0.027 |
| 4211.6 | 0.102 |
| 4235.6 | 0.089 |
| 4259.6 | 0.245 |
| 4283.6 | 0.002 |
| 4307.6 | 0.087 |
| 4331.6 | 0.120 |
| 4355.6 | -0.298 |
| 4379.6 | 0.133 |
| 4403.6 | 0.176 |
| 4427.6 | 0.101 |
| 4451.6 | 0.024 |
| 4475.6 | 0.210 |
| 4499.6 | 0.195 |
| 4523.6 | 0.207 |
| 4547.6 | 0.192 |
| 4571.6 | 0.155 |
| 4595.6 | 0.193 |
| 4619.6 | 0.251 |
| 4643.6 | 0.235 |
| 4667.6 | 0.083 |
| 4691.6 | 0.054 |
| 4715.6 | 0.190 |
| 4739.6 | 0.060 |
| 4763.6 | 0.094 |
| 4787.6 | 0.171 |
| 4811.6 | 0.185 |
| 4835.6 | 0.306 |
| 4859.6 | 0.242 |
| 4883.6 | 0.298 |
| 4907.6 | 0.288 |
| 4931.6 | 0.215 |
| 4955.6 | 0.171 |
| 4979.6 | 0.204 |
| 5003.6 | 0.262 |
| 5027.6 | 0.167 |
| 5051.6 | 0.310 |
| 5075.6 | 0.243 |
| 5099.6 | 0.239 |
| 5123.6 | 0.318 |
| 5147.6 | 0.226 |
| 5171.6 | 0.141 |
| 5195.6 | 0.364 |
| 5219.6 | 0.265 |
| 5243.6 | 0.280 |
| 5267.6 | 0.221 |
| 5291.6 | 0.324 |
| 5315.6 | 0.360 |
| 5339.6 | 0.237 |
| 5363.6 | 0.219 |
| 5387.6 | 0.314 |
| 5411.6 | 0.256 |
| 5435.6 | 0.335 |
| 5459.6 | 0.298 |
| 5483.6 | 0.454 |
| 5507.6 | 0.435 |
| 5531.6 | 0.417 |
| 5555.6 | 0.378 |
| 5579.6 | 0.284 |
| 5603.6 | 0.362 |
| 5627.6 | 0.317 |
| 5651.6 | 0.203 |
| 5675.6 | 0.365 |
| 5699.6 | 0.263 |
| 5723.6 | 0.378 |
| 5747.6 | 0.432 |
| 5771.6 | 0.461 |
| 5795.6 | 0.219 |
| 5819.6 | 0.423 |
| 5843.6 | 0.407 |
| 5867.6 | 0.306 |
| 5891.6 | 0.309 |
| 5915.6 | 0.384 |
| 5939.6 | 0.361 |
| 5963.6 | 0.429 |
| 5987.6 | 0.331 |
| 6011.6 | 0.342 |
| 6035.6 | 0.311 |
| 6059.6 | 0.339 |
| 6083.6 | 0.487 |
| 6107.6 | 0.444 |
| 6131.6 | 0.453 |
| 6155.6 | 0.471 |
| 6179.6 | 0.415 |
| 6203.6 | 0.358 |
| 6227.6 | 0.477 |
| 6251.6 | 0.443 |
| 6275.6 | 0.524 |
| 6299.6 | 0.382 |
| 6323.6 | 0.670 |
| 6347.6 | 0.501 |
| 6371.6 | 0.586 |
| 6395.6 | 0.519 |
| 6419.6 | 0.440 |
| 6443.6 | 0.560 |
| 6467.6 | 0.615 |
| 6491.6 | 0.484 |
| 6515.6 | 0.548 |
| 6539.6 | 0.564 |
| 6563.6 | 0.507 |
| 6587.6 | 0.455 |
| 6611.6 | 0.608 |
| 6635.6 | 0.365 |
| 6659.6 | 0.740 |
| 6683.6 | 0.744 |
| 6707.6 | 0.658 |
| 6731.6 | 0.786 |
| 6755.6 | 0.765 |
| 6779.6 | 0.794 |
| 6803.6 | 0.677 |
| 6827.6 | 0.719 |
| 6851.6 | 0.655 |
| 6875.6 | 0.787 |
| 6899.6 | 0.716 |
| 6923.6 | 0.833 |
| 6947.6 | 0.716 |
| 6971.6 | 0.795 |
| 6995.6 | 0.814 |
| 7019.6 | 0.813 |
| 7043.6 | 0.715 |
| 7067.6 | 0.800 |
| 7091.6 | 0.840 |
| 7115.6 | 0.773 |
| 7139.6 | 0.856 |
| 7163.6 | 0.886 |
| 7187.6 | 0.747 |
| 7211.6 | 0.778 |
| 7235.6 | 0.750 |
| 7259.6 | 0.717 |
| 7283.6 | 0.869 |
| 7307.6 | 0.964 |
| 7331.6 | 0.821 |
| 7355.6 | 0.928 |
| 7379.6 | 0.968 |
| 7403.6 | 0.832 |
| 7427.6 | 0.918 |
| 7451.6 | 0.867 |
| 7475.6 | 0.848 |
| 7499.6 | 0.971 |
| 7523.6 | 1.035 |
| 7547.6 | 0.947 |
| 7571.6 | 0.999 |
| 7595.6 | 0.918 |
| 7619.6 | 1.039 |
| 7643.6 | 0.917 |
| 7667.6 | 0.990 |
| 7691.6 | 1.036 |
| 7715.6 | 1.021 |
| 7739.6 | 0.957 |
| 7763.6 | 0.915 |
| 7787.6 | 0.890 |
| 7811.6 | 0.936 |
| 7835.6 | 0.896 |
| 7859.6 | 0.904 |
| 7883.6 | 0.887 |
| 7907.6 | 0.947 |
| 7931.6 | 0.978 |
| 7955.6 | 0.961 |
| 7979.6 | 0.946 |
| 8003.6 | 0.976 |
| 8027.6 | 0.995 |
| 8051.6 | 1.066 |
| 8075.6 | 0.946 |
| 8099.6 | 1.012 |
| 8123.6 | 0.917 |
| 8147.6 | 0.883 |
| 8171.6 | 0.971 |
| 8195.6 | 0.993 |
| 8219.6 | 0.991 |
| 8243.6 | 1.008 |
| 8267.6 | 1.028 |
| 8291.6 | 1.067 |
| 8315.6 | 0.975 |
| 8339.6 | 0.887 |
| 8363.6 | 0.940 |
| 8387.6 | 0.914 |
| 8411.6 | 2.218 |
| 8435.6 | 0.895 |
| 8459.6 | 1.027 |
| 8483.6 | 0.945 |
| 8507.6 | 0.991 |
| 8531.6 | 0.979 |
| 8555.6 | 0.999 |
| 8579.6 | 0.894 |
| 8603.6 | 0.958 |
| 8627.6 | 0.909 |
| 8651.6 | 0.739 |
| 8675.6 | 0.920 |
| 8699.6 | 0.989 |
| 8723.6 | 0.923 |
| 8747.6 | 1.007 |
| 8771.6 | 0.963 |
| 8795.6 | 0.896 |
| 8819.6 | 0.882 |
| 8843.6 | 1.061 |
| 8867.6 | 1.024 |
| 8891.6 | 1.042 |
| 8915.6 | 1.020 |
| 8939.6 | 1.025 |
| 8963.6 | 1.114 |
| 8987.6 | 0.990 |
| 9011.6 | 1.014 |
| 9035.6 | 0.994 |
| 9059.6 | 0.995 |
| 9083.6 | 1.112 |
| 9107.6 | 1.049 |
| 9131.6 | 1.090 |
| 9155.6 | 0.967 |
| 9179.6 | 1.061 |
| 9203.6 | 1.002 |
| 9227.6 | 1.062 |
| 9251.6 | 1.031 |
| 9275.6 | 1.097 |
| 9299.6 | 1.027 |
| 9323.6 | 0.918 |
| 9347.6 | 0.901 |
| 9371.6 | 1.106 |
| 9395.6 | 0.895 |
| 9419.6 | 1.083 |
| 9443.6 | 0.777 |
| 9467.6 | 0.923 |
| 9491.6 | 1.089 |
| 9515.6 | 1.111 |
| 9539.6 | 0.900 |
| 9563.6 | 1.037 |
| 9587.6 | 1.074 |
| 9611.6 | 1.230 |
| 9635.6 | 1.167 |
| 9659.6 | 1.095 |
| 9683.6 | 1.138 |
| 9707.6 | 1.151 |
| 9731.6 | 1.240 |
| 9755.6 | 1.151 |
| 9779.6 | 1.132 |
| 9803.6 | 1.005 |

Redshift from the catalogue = 0.67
